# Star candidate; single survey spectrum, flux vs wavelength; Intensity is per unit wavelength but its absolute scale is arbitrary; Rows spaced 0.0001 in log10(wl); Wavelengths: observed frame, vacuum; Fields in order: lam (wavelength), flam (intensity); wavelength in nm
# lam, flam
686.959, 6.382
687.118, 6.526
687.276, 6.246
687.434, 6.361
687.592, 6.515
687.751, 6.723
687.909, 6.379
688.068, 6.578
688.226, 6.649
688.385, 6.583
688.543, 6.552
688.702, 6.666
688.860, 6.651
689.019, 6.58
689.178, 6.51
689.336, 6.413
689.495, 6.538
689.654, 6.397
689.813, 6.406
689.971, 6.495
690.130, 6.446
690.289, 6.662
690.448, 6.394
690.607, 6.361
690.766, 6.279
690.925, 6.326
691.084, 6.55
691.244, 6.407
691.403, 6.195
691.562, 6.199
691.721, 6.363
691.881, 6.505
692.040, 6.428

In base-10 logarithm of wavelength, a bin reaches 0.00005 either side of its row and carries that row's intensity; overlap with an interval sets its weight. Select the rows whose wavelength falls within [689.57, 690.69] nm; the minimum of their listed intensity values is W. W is 6.361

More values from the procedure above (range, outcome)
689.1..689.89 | 6.397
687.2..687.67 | 6.246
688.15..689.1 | 6.552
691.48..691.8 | 6.199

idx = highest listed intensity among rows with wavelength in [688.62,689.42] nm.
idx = 6.666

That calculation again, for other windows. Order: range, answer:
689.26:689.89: 6.538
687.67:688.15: 6.723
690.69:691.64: 6.55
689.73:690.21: 6.495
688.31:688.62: 6.583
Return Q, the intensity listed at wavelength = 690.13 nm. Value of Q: 6.446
